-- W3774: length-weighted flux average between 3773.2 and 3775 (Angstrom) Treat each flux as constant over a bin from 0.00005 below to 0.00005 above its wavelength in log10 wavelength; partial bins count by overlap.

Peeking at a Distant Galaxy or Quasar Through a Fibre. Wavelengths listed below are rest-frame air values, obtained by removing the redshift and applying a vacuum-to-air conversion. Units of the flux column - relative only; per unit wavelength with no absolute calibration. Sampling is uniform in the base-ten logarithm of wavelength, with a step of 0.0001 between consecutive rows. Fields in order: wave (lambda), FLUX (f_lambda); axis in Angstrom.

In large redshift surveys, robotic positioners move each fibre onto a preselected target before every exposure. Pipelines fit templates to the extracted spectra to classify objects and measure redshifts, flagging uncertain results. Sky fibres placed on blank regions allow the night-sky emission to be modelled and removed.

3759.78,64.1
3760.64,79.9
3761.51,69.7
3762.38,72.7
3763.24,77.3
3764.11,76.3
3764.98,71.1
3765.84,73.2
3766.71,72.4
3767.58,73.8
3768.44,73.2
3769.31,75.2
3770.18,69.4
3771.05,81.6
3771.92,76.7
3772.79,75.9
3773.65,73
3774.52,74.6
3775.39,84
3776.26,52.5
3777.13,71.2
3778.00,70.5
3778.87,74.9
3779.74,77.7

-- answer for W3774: 74.4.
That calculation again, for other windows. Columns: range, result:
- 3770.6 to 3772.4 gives 78.8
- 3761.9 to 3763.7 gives 74.9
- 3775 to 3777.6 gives 69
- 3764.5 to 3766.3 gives 72.3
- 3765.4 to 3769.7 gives 73.7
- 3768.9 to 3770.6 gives 72.2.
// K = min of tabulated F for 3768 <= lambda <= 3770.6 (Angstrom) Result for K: 69.4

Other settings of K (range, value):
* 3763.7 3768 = 71.1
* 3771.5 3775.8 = 73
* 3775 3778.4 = 52.5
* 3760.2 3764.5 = 69.7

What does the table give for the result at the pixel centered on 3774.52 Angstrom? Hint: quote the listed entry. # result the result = 74.6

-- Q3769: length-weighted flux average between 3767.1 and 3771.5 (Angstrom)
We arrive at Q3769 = 74.6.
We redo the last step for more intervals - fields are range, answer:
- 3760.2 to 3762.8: 74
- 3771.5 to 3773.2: 76.2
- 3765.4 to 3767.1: 73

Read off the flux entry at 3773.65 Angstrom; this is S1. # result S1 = 73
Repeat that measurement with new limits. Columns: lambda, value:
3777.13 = 71.2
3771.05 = 81.6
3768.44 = 73.2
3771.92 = 76.7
